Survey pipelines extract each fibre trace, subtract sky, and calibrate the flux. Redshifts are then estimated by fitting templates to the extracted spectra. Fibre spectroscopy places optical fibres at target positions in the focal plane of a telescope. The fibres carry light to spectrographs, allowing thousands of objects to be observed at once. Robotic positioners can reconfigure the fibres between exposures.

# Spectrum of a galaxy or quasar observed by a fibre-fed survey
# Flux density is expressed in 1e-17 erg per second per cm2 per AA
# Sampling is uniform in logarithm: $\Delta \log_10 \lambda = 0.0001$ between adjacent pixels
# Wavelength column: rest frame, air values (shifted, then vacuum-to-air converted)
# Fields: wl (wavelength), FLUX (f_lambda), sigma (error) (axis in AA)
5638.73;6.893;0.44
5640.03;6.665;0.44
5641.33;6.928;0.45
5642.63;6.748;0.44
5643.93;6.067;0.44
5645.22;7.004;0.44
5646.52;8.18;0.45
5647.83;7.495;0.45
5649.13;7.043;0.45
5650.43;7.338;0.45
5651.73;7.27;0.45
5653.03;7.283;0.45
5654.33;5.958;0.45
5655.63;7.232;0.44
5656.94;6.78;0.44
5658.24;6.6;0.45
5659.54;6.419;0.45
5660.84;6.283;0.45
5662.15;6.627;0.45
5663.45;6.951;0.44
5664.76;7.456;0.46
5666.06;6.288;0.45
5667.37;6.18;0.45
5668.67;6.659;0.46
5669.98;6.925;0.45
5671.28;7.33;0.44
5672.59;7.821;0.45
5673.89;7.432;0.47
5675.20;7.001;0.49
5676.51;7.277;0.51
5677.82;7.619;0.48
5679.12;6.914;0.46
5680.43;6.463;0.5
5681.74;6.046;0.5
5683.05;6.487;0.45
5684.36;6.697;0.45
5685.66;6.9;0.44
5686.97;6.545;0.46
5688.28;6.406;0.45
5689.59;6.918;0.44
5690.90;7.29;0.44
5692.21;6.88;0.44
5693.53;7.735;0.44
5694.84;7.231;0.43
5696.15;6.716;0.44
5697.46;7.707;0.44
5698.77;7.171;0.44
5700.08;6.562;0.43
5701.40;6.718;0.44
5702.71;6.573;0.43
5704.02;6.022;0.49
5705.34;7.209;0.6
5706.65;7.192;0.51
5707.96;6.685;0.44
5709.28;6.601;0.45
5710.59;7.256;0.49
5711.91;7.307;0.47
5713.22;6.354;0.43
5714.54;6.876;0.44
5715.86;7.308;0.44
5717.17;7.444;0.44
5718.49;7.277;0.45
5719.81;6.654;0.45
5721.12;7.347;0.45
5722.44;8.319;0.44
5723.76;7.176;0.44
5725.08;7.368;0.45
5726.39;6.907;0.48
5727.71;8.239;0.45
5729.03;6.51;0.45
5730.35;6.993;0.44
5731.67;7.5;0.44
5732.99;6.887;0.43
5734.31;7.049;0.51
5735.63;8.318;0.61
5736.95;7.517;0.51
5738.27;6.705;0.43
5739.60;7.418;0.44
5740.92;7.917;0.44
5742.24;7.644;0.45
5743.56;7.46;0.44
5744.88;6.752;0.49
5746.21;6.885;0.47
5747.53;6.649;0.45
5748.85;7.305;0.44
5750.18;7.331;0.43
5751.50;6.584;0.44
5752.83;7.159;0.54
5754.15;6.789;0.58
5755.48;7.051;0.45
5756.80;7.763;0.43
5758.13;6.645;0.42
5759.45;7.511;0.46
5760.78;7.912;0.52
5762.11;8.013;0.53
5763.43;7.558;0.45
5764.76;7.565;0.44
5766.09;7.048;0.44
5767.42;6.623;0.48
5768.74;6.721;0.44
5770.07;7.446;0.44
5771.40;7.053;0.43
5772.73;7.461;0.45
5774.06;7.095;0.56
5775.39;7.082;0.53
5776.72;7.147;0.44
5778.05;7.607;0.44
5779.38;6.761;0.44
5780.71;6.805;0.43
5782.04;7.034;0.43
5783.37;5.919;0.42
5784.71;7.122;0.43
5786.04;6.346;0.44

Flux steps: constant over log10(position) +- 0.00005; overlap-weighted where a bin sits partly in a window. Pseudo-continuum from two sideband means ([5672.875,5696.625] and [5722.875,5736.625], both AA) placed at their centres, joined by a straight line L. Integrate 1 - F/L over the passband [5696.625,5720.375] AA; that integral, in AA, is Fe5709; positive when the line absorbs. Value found 0.7 AA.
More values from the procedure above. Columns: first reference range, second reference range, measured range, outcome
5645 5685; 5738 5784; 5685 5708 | 0.3 AA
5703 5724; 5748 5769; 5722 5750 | -0.6 AA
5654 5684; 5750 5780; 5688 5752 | -0.9 AA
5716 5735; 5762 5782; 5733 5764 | -0.3 AA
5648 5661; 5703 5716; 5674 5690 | 0.2 AA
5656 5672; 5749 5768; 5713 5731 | -0.4 AA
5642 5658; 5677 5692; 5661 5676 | -0.1 AA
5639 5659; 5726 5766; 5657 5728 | 1.5 AA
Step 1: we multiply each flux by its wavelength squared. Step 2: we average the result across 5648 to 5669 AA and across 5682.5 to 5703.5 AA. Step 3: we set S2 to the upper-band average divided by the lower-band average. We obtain 1.0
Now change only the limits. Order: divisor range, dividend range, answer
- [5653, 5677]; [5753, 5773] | 1.10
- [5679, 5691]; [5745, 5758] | 1.08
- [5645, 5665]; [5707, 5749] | 1.06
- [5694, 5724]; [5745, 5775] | 1.04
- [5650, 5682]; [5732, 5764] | 1.09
